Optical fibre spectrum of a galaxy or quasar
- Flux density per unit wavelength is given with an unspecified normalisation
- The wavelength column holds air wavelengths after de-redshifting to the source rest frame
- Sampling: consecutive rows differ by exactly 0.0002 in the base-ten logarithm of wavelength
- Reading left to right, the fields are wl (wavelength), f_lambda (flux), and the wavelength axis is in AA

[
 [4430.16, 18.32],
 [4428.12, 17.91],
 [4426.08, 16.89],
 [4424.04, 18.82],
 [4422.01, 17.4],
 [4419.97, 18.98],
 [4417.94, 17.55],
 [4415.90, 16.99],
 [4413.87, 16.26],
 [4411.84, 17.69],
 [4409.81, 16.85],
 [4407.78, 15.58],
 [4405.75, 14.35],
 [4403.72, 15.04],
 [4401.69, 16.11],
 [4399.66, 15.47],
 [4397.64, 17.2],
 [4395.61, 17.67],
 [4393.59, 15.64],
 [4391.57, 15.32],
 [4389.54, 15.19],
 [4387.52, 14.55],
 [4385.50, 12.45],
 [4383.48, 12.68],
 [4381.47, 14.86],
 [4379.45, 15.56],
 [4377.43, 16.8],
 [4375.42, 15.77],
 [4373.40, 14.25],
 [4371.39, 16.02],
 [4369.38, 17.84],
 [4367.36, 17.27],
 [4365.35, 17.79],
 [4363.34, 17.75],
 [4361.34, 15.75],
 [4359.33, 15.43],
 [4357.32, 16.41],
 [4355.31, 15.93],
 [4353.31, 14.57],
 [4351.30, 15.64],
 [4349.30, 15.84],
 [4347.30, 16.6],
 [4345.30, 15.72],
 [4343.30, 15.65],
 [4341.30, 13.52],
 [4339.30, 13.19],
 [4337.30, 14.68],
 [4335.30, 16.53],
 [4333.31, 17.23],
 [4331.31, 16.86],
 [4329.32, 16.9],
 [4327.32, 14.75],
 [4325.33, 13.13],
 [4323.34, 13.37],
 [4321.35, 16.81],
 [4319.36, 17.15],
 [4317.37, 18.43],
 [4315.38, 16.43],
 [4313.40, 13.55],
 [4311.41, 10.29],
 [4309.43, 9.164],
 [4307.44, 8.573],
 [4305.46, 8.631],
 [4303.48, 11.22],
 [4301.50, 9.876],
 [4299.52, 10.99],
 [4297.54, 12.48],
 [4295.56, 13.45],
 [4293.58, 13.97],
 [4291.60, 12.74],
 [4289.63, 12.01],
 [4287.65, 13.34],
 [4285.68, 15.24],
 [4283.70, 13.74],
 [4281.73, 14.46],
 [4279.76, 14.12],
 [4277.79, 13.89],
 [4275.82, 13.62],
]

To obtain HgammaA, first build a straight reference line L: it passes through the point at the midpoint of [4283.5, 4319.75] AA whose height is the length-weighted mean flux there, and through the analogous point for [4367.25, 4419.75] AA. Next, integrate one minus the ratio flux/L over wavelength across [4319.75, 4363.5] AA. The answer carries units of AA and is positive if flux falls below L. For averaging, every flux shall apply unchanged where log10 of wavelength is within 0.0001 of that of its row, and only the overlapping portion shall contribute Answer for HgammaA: -4.8 AA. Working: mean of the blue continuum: 12.6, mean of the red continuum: 15.8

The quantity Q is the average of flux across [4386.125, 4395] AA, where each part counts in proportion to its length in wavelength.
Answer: 15.2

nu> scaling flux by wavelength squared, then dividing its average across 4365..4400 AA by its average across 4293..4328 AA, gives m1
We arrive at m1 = 1.26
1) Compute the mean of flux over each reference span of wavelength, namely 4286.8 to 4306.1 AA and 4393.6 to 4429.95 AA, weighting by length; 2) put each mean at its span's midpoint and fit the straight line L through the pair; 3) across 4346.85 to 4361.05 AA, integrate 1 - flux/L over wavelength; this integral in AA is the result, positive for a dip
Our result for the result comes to -1.34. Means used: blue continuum 11.9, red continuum 16.9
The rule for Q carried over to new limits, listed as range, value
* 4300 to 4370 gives 14.8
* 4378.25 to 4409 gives 15.2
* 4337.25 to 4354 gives 15.1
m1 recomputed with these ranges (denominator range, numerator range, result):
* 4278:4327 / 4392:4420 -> 1.32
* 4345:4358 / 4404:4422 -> 1.09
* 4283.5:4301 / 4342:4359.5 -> 1.25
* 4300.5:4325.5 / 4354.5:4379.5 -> 1.31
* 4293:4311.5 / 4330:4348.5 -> 1.46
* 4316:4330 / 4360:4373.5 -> 1.09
